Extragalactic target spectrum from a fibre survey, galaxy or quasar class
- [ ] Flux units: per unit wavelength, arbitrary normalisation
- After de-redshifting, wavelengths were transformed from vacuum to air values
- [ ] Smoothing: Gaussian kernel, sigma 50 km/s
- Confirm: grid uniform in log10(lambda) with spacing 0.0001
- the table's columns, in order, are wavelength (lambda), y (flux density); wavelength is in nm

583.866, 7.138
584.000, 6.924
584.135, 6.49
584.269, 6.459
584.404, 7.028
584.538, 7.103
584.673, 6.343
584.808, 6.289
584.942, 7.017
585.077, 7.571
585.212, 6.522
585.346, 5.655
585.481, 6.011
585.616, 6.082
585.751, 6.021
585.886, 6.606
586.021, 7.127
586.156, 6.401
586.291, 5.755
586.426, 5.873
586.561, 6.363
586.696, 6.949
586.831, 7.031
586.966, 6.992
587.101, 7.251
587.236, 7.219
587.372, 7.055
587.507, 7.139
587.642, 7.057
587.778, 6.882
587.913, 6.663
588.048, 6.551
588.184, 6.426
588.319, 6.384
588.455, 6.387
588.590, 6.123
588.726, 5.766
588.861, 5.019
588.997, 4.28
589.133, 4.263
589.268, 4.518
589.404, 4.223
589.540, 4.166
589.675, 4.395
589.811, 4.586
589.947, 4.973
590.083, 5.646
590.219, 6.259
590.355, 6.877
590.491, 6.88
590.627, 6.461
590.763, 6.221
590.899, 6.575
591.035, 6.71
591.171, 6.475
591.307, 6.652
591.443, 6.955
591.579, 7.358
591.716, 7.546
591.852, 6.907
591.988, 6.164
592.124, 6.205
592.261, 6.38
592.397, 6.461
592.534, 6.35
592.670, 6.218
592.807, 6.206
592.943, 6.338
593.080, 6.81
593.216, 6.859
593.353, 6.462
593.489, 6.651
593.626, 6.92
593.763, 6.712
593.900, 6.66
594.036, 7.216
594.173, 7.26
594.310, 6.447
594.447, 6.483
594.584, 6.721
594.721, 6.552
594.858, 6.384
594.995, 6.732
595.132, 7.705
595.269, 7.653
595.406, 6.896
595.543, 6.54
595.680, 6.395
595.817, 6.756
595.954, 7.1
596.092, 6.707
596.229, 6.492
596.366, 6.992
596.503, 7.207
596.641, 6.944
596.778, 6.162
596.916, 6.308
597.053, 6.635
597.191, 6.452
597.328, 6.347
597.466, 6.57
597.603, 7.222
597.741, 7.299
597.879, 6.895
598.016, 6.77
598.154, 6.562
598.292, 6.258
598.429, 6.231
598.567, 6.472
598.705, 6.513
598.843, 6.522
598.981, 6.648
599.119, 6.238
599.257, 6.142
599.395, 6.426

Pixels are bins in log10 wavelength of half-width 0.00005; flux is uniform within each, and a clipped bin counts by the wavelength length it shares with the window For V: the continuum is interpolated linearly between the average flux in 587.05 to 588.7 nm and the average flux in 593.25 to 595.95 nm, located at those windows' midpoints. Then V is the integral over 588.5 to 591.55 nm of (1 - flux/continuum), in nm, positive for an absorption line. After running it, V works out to 0.49 nm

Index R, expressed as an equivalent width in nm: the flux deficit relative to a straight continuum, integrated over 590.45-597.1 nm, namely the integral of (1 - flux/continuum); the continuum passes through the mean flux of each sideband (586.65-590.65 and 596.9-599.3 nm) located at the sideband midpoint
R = -0.41 nm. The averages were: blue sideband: 6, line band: 6.7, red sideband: 6.57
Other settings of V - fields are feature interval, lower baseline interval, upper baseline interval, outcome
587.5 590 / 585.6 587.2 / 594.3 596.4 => 0.412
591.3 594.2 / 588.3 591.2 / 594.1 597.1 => -0.235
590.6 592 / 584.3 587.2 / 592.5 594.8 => -0.029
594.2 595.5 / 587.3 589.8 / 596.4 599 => -0.102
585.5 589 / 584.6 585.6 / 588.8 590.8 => -0.340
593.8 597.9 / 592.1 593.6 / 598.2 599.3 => -0.231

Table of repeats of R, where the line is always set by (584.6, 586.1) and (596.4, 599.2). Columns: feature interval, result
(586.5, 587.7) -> -0.10 nm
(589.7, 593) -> 0.09 nm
